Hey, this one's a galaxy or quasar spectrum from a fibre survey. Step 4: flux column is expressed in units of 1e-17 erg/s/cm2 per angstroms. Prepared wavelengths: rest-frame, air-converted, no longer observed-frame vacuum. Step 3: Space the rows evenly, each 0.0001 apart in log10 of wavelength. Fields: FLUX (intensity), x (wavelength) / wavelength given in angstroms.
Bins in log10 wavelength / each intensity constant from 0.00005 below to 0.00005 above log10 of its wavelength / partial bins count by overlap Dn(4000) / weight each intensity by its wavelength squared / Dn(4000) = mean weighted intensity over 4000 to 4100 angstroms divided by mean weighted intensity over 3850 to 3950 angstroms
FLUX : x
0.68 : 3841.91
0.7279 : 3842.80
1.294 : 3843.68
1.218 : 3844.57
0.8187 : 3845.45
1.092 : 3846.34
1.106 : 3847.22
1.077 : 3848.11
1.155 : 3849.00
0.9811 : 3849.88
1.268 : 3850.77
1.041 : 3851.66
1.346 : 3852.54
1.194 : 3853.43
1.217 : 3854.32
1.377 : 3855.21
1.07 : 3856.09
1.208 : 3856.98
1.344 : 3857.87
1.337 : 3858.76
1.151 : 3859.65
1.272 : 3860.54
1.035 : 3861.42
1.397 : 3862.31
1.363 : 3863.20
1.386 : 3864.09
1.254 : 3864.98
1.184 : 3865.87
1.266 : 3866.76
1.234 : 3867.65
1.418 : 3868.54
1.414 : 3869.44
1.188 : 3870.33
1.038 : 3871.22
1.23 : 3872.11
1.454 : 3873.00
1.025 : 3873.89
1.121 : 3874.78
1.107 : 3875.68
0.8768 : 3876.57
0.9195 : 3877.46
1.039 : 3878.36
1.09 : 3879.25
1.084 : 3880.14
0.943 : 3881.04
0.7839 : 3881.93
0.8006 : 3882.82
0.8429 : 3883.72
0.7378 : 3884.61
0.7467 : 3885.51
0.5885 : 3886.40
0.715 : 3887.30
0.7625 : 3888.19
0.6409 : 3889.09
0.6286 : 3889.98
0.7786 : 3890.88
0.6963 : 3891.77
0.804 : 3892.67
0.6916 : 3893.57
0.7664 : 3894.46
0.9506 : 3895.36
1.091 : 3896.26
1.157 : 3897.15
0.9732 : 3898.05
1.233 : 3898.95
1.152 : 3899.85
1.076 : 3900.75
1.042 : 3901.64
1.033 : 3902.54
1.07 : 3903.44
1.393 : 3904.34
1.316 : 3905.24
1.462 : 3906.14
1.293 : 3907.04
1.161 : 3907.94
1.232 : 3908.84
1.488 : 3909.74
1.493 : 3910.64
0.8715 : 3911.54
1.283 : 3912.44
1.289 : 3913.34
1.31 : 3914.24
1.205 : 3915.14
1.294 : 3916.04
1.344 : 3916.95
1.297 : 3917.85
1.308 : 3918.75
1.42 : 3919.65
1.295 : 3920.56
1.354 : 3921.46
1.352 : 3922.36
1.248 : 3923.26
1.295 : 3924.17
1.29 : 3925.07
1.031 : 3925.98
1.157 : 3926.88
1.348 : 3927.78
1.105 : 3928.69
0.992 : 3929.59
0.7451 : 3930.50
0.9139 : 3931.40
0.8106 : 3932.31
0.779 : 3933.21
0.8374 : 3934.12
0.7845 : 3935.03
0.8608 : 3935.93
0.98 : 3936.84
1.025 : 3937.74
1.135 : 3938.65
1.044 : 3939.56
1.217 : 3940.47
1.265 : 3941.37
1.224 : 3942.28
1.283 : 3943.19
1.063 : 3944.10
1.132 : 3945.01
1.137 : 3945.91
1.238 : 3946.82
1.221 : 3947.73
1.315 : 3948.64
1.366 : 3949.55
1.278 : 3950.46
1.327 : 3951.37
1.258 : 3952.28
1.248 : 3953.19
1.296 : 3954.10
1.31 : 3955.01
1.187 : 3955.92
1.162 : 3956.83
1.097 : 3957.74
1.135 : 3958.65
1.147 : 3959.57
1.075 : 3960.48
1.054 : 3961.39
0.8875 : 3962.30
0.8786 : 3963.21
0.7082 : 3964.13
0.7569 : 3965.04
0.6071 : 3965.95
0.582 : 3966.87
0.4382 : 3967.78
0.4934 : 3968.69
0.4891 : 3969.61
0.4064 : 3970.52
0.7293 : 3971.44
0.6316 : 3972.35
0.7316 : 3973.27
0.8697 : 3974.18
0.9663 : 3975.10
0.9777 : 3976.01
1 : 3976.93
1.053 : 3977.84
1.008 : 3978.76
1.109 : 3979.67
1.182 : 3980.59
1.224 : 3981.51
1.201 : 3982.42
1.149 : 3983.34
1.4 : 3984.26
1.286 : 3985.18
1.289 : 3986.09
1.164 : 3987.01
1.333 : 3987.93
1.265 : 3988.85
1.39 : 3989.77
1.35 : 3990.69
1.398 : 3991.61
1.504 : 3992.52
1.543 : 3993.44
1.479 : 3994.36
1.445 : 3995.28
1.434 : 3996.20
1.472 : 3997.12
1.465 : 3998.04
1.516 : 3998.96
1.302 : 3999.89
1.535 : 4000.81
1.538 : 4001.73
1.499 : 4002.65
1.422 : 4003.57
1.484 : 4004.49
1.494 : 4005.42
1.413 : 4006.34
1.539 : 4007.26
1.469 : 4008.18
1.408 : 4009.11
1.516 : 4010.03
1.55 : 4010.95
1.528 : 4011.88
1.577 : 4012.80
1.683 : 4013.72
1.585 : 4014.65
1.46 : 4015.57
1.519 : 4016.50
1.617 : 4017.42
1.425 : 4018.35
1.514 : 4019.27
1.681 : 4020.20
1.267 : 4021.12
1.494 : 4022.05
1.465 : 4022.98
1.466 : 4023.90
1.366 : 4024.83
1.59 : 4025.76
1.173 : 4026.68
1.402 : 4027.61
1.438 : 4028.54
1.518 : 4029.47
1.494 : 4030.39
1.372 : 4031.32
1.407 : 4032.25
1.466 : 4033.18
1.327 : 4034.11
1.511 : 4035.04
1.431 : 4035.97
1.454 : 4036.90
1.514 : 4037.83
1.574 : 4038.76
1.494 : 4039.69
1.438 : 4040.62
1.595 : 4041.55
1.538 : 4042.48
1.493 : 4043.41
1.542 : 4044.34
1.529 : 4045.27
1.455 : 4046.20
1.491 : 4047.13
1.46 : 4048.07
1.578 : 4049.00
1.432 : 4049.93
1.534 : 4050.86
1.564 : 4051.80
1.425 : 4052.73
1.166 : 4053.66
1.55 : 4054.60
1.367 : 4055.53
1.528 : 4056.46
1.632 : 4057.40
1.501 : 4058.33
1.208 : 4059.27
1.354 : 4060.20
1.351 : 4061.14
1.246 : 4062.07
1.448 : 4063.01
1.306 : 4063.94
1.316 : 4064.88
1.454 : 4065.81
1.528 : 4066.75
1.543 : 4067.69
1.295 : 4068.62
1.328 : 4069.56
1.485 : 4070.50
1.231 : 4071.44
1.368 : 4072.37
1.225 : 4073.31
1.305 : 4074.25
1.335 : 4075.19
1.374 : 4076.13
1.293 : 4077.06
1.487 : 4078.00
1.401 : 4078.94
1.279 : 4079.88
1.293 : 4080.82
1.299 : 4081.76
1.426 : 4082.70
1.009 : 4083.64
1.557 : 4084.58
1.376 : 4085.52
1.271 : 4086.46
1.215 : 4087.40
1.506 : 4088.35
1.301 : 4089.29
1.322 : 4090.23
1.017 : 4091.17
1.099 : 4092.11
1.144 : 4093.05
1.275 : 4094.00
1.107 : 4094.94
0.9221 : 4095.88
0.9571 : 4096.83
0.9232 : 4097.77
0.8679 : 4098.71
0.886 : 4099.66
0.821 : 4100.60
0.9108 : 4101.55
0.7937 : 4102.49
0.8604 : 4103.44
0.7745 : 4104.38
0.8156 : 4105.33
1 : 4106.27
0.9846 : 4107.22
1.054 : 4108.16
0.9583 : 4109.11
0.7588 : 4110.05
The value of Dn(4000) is 1.35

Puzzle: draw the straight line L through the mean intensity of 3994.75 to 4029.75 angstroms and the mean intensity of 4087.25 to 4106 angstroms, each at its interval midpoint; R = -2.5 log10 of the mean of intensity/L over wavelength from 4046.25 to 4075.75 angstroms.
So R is -0.16 mag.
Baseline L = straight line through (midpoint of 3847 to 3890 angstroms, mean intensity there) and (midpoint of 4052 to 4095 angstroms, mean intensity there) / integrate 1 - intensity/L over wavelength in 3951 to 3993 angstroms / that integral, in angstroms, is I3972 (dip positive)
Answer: 6.3 angstroms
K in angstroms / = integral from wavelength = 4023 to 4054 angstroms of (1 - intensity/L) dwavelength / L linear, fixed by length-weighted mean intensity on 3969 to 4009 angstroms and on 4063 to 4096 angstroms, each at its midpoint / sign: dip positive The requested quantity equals -4.5 angstroms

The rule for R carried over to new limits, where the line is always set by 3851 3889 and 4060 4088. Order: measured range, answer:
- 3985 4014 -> -0.15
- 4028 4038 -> -0.12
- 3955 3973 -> 0.42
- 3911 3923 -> -0.11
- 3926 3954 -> 0.08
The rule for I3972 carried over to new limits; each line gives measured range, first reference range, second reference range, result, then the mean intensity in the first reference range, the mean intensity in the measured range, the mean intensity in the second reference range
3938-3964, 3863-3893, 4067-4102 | -2.1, 1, 1.17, 1.23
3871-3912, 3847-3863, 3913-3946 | 5.7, 1.2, 1.01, 1.14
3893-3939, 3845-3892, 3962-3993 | -4.5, 1.07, 1.14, 0.986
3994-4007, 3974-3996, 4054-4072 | -2.0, 1.24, 1.46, 1.4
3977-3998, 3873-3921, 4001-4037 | 1.0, 1.06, 1.3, 1.48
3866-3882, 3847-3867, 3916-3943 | 0.9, 1.22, 1.13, 1.12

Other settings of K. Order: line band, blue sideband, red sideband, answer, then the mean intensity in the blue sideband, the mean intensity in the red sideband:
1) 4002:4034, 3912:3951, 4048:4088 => -4.42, 1.16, 1.38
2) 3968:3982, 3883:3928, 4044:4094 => 4.19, 1.1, 1.37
